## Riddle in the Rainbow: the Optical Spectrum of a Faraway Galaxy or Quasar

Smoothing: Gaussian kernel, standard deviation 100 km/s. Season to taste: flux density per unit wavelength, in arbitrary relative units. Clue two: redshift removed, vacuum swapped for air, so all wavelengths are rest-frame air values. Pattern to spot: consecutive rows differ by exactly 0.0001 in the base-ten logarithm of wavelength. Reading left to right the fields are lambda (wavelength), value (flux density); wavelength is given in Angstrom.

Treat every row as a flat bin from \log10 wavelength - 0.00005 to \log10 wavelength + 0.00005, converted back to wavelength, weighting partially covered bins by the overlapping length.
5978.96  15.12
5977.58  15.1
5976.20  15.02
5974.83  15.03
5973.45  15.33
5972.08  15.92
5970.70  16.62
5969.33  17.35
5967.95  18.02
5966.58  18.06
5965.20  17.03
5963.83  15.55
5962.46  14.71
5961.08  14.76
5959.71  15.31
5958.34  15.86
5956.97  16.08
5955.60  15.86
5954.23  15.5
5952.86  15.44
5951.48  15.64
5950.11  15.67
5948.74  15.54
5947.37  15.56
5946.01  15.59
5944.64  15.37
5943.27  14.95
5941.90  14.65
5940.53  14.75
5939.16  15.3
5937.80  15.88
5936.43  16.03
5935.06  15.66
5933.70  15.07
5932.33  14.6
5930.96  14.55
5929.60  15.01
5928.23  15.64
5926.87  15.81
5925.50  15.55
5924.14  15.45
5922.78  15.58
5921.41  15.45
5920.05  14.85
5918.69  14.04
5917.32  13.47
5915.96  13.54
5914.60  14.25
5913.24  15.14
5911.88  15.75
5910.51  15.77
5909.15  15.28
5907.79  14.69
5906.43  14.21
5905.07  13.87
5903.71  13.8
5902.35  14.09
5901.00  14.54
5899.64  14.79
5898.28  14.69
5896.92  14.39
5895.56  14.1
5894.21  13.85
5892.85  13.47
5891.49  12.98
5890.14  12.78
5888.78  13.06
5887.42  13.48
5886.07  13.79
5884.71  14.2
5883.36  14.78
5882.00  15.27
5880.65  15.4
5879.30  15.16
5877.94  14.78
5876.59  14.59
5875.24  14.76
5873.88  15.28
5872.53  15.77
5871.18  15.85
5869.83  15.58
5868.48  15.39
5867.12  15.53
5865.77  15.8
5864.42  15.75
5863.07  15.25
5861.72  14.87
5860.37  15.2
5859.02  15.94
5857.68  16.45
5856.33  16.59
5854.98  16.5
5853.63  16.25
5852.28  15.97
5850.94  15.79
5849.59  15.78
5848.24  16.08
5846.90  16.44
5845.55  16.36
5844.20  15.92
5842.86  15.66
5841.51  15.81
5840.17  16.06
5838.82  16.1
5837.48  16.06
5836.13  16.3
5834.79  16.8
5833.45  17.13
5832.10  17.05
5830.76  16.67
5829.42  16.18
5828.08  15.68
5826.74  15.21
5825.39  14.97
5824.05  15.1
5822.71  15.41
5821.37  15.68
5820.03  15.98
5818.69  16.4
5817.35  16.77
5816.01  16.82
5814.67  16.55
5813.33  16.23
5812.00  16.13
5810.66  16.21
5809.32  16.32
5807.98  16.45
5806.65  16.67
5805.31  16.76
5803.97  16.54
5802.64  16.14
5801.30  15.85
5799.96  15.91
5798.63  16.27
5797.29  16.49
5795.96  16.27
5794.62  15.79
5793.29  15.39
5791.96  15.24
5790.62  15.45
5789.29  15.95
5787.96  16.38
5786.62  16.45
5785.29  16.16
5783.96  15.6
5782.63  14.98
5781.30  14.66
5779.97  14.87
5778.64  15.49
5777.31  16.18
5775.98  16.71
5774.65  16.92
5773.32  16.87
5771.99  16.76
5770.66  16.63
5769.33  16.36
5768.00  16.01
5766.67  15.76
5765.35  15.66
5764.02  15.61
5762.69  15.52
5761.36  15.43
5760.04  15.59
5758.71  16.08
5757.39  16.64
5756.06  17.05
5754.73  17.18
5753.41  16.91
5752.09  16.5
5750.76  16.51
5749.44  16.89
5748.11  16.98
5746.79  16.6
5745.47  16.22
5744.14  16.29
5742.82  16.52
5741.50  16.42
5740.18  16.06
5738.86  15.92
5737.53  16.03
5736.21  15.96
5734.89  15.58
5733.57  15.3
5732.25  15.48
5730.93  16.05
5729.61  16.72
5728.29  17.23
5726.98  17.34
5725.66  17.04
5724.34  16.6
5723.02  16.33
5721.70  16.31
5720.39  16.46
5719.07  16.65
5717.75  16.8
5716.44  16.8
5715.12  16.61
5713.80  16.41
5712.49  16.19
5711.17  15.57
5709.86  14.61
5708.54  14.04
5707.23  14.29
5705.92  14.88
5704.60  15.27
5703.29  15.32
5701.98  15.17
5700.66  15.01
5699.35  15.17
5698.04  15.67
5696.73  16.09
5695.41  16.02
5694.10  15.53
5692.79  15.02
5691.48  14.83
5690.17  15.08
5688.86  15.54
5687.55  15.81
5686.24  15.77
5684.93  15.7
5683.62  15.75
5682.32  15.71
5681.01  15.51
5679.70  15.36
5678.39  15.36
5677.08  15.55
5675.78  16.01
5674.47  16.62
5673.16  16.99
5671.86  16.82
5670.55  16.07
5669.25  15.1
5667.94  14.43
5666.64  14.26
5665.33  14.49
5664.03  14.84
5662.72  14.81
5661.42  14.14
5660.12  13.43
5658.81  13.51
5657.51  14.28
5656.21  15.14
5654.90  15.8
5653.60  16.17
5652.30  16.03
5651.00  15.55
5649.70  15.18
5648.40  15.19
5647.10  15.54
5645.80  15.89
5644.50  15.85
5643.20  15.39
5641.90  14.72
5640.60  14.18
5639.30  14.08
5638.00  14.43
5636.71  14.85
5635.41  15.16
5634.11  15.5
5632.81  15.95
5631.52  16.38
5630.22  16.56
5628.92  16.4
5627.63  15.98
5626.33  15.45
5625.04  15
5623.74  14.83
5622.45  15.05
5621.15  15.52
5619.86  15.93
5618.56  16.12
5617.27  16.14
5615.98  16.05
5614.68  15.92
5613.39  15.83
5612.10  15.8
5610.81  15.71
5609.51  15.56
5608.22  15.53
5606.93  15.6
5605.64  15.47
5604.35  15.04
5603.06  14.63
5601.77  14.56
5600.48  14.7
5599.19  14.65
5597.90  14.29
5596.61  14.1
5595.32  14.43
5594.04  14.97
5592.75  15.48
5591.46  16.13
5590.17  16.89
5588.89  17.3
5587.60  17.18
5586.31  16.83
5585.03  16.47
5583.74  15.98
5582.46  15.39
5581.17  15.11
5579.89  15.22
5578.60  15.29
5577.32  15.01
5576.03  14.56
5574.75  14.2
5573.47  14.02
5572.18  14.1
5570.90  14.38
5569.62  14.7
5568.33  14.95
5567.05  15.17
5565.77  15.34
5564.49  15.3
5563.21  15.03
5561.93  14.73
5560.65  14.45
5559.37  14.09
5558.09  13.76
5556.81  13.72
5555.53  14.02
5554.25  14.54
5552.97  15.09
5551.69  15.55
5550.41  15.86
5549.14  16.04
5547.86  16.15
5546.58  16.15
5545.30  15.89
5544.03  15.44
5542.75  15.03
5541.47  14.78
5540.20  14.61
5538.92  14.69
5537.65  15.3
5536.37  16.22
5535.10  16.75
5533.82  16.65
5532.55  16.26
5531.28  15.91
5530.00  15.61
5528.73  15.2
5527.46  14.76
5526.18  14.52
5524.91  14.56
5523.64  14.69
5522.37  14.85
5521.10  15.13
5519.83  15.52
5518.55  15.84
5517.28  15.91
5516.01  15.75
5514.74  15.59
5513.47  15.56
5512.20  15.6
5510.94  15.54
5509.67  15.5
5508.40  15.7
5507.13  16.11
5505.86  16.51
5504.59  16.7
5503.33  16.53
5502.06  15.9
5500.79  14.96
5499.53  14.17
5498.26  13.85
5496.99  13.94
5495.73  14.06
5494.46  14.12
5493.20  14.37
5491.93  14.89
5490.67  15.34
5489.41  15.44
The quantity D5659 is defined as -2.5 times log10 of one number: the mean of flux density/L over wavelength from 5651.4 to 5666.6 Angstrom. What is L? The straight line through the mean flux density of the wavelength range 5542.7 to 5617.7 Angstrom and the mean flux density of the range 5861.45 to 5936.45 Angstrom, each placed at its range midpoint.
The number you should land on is 0.03 mag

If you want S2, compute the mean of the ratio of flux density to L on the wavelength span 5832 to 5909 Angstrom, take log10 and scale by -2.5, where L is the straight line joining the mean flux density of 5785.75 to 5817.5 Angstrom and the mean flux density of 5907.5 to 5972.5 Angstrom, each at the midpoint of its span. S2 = 0.05 mag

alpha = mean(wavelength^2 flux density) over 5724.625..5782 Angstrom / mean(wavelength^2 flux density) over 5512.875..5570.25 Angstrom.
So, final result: 1.1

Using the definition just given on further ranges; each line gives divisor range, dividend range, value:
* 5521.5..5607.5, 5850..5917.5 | 1.09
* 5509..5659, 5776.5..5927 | 1.11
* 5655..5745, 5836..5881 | 1.06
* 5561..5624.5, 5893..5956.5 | 1.10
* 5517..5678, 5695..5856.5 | 1.12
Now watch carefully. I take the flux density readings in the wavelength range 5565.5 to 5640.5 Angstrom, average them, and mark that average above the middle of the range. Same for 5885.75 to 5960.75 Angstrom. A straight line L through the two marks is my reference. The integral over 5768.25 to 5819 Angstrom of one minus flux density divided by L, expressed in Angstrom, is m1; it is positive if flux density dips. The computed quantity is -3.7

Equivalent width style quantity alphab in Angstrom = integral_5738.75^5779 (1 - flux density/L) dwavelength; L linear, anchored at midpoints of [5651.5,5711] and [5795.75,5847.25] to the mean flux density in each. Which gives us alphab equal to -1.4 Angstrom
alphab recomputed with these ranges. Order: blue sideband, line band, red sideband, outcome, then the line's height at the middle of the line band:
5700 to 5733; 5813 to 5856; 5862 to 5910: -3.1 Angstrom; 15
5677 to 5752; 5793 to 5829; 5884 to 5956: -1.7 Angstrom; 15.4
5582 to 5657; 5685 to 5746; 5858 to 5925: -2.5 Angstrom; 15.2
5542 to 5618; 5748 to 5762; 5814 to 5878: -0.7 Angstrom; 15.7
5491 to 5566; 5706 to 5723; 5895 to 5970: -0.7 Angstrom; 15.2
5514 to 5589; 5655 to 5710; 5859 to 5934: -0.6 Angstrom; 15.1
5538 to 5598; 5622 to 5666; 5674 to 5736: 1.0 Angstrom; 15.5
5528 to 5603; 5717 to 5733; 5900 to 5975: -1.4 Angstrom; 15.3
